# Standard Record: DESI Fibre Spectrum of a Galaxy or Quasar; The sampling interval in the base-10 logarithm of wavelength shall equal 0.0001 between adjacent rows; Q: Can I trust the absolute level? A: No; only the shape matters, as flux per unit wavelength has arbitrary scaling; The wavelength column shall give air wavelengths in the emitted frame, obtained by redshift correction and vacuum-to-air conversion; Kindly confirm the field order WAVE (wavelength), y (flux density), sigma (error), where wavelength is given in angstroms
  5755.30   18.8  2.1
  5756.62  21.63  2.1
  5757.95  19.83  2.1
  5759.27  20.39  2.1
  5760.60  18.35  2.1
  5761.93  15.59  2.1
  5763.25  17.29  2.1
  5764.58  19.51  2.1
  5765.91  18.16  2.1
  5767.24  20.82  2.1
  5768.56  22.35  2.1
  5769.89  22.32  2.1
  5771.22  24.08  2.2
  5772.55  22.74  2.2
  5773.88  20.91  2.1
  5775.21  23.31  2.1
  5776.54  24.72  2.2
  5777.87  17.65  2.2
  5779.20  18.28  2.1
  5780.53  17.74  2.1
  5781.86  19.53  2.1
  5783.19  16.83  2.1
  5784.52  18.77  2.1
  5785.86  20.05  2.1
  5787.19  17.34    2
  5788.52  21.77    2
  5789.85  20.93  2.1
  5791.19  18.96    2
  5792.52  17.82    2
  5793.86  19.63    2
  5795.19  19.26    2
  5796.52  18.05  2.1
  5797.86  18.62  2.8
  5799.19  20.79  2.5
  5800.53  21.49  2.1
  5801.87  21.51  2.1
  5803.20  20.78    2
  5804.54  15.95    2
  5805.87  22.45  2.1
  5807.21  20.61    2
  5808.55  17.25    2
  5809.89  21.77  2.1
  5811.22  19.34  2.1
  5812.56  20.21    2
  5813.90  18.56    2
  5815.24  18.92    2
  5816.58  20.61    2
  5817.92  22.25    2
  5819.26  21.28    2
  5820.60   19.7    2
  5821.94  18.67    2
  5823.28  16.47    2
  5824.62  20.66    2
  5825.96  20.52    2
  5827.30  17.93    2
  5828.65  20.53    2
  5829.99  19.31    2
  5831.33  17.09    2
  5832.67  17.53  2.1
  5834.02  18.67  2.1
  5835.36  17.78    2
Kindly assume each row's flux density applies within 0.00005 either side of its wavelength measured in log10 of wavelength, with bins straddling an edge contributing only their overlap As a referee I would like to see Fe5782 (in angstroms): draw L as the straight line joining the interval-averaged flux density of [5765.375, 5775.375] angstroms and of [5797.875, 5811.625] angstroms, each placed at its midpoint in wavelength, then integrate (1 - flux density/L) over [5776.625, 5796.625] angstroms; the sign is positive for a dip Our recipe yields 1.89 angstroms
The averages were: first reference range 21.8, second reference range 20.1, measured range 19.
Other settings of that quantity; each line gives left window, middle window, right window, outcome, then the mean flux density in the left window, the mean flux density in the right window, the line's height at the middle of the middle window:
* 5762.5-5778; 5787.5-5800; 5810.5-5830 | 0.6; 21.2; 19.7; 20.5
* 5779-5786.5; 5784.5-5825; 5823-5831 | -1.7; 18.5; 19.3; 18.9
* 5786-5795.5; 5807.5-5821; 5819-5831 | -0.5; 19.4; 19.3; 19.4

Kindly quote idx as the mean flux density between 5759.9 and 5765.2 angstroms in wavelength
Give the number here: 17.7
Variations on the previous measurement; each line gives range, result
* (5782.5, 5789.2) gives 19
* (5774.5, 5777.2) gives 24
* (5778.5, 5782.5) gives 18.5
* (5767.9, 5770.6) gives 22.4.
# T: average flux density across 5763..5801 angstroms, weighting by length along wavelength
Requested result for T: 20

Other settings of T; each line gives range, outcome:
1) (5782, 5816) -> 19.5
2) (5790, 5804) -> 19.7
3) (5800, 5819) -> 20.1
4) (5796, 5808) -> 20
